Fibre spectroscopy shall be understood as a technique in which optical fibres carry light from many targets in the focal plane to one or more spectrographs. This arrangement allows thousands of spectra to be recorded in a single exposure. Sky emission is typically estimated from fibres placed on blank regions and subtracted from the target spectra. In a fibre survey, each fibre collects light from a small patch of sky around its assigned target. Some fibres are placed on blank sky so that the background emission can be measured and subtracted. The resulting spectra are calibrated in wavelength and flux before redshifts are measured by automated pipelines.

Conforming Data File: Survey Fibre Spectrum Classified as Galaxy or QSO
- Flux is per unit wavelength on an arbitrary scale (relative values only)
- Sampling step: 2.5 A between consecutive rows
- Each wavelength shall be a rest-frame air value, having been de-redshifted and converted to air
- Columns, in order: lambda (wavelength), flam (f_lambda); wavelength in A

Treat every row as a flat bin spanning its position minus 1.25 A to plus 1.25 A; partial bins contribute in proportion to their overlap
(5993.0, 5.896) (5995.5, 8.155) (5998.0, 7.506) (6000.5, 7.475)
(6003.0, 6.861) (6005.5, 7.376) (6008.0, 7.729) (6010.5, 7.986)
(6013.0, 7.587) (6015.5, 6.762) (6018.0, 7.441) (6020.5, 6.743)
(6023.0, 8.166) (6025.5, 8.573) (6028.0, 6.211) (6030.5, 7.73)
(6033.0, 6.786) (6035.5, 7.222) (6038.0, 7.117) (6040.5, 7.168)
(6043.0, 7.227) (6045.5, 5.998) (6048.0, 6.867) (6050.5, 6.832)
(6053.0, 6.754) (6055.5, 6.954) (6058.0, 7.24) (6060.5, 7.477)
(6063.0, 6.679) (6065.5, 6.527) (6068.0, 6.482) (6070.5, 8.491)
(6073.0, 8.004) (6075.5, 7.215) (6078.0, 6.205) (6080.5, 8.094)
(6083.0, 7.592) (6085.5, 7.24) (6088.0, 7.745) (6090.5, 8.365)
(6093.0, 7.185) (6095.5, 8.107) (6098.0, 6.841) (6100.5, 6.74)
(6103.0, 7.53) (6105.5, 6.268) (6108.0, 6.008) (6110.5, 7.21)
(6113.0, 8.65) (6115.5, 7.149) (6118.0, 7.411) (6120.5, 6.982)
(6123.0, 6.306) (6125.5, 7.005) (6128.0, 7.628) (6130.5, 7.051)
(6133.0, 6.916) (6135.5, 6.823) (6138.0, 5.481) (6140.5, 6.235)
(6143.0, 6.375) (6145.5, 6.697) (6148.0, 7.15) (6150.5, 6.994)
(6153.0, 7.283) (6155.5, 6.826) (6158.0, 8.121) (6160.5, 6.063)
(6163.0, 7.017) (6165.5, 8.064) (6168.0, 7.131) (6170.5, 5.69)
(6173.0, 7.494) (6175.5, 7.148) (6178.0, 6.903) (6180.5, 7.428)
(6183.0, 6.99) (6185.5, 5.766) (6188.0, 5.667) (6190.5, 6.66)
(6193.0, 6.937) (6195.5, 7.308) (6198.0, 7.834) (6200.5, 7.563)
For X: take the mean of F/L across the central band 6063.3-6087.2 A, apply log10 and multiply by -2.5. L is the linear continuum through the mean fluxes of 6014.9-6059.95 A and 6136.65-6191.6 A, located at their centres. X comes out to -0.04 mag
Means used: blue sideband 7.11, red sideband 6.78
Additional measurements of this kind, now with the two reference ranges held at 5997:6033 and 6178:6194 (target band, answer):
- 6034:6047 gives 0.05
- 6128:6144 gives 0.04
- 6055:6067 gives 0.04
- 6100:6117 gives -0.02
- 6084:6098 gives -0.09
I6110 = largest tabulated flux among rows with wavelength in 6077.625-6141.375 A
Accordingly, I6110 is 8.65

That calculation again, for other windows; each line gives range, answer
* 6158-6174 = 8.121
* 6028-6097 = 8.491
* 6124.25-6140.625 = 7.628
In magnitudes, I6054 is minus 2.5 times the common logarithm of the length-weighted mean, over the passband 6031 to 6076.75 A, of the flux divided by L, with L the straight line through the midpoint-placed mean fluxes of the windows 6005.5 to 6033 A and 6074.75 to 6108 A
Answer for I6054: 0.04 mag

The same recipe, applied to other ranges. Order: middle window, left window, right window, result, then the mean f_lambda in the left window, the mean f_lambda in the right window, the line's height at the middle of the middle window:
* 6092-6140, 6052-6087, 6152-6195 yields 0.01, 7.22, 6.9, 7.08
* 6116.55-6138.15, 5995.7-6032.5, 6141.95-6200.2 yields 0.03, 7.45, 6.95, 7.09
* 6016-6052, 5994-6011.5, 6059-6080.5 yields 0.04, 7.55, 7.19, 7.39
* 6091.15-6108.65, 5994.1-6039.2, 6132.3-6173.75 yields 0.00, 7.41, 6.84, 7.06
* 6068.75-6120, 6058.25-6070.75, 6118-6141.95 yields -0.07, 7.03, 6.75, 6.9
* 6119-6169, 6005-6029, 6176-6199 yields 0.01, 7.47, 6.83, 7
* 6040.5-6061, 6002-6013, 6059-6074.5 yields 0.06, 7.51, 7.28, 7.34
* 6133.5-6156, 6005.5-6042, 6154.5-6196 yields 0.05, 7.37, 6.89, 6.99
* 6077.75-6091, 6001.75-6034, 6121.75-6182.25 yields -0.07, 7.39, 6.91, 7.15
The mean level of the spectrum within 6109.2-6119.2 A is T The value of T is 7.6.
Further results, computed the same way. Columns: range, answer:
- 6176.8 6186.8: 6.77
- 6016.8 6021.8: 7.1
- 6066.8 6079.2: 7.29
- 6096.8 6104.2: 7.03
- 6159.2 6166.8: 7.06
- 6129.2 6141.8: 6.51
